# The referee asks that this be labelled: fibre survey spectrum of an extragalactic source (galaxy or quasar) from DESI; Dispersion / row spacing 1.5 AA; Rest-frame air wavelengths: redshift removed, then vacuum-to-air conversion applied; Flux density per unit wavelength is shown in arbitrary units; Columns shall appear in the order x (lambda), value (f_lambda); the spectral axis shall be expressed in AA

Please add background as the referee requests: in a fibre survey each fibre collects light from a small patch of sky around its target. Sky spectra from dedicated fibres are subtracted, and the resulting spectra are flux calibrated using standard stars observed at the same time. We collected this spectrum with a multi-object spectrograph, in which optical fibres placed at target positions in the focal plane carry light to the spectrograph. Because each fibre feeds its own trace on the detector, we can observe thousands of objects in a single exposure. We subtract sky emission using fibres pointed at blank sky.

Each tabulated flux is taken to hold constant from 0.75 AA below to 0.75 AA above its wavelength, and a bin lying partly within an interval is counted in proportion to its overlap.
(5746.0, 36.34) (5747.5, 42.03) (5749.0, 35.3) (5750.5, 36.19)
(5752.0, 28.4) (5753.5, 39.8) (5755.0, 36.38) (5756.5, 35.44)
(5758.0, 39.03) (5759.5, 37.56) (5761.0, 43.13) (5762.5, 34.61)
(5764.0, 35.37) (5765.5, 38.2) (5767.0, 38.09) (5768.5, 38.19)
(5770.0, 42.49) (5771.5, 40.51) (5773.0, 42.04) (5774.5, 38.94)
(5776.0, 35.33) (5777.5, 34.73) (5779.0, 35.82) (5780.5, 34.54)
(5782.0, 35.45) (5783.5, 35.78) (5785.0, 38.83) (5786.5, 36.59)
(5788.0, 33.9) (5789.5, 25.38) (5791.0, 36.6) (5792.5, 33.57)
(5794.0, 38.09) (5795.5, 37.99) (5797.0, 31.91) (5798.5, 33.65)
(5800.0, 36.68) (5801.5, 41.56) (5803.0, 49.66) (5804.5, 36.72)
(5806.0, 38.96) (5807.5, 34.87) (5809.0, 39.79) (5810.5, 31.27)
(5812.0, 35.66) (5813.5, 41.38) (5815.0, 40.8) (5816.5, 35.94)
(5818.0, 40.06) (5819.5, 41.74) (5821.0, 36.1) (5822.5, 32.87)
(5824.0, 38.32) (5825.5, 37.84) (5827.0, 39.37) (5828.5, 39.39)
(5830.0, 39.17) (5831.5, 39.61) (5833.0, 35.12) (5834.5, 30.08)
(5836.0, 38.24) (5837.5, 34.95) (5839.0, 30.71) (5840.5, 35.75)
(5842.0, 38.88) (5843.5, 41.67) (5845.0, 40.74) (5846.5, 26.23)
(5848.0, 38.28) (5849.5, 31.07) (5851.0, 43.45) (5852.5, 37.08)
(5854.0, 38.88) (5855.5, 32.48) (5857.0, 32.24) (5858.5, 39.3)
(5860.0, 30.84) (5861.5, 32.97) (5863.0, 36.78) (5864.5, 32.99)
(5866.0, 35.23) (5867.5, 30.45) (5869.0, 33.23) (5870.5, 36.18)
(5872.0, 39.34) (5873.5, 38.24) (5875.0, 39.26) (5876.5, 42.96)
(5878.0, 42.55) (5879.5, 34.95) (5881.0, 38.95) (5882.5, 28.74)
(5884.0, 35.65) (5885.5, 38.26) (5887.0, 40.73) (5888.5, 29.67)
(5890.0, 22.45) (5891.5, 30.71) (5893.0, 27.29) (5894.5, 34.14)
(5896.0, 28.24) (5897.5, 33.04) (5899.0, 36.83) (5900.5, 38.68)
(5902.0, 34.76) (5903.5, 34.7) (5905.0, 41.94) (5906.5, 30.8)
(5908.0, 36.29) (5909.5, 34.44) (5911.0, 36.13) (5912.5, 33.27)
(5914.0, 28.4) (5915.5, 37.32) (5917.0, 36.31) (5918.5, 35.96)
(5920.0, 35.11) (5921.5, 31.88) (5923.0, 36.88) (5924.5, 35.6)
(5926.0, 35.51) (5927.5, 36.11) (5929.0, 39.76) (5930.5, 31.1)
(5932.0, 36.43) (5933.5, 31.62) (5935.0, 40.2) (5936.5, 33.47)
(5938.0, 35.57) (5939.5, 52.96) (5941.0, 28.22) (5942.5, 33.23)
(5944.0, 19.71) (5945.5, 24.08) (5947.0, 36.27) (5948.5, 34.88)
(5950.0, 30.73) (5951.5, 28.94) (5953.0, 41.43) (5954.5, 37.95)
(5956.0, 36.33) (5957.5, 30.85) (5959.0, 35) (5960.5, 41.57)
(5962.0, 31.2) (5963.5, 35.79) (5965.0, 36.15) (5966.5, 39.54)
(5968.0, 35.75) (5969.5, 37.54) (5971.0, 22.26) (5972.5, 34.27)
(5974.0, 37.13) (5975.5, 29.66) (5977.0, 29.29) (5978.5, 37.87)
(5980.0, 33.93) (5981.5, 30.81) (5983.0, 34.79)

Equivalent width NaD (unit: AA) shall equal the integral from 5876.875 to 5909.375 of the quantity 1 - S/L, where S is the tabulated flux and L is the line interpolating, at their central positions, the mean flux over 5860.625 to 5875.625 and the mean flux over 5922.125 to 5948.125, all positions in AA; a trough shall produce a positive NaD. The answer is 0.7 AA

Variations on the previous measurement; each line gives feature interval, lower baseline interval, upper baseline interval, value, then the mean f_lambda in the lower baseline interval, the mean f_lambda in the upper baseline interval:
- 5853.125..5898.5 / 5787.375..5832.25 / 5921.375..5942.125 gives 2.6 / 37.3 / 36.2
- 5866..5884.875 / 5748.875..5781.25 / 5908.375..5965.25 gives -0.6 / 37.3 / 34.6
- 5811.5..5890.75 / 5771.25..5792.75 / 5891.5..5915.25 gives -3.6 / 35.8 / 33.9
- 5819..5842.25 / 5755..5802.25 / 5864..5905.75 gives -0.5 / 36.8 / 35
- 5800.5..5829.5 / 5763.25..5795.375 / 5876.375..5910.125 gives -2.1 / 36.6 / 34.5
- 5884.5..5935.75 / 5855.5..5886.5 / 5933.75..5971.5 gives 1.1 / 35.9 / 34.4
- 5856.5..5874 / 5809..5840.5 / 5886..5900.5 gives -0.4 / 37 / 31.9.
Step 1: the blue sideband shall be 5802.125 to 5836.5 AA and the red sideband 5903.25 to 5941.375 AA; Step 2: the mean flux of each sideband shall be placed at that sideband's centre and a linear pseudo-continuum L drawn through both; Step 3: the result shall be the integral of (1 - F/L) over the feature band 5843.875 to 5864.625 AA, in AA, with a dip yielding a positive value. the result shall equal 0.99 AA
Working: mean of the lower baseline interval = 38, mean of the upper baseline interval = 35.7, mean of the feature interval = 35.4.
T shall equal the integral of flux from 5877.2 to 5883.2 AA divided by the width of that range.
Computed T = 36.4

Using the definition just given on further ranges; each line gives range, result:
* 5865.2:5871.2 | 33.7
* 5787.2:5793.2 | 32.4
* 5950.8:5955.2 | 36.2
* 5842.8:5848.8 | 36.6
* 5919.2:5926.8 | 35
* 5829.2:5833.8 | 37.9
